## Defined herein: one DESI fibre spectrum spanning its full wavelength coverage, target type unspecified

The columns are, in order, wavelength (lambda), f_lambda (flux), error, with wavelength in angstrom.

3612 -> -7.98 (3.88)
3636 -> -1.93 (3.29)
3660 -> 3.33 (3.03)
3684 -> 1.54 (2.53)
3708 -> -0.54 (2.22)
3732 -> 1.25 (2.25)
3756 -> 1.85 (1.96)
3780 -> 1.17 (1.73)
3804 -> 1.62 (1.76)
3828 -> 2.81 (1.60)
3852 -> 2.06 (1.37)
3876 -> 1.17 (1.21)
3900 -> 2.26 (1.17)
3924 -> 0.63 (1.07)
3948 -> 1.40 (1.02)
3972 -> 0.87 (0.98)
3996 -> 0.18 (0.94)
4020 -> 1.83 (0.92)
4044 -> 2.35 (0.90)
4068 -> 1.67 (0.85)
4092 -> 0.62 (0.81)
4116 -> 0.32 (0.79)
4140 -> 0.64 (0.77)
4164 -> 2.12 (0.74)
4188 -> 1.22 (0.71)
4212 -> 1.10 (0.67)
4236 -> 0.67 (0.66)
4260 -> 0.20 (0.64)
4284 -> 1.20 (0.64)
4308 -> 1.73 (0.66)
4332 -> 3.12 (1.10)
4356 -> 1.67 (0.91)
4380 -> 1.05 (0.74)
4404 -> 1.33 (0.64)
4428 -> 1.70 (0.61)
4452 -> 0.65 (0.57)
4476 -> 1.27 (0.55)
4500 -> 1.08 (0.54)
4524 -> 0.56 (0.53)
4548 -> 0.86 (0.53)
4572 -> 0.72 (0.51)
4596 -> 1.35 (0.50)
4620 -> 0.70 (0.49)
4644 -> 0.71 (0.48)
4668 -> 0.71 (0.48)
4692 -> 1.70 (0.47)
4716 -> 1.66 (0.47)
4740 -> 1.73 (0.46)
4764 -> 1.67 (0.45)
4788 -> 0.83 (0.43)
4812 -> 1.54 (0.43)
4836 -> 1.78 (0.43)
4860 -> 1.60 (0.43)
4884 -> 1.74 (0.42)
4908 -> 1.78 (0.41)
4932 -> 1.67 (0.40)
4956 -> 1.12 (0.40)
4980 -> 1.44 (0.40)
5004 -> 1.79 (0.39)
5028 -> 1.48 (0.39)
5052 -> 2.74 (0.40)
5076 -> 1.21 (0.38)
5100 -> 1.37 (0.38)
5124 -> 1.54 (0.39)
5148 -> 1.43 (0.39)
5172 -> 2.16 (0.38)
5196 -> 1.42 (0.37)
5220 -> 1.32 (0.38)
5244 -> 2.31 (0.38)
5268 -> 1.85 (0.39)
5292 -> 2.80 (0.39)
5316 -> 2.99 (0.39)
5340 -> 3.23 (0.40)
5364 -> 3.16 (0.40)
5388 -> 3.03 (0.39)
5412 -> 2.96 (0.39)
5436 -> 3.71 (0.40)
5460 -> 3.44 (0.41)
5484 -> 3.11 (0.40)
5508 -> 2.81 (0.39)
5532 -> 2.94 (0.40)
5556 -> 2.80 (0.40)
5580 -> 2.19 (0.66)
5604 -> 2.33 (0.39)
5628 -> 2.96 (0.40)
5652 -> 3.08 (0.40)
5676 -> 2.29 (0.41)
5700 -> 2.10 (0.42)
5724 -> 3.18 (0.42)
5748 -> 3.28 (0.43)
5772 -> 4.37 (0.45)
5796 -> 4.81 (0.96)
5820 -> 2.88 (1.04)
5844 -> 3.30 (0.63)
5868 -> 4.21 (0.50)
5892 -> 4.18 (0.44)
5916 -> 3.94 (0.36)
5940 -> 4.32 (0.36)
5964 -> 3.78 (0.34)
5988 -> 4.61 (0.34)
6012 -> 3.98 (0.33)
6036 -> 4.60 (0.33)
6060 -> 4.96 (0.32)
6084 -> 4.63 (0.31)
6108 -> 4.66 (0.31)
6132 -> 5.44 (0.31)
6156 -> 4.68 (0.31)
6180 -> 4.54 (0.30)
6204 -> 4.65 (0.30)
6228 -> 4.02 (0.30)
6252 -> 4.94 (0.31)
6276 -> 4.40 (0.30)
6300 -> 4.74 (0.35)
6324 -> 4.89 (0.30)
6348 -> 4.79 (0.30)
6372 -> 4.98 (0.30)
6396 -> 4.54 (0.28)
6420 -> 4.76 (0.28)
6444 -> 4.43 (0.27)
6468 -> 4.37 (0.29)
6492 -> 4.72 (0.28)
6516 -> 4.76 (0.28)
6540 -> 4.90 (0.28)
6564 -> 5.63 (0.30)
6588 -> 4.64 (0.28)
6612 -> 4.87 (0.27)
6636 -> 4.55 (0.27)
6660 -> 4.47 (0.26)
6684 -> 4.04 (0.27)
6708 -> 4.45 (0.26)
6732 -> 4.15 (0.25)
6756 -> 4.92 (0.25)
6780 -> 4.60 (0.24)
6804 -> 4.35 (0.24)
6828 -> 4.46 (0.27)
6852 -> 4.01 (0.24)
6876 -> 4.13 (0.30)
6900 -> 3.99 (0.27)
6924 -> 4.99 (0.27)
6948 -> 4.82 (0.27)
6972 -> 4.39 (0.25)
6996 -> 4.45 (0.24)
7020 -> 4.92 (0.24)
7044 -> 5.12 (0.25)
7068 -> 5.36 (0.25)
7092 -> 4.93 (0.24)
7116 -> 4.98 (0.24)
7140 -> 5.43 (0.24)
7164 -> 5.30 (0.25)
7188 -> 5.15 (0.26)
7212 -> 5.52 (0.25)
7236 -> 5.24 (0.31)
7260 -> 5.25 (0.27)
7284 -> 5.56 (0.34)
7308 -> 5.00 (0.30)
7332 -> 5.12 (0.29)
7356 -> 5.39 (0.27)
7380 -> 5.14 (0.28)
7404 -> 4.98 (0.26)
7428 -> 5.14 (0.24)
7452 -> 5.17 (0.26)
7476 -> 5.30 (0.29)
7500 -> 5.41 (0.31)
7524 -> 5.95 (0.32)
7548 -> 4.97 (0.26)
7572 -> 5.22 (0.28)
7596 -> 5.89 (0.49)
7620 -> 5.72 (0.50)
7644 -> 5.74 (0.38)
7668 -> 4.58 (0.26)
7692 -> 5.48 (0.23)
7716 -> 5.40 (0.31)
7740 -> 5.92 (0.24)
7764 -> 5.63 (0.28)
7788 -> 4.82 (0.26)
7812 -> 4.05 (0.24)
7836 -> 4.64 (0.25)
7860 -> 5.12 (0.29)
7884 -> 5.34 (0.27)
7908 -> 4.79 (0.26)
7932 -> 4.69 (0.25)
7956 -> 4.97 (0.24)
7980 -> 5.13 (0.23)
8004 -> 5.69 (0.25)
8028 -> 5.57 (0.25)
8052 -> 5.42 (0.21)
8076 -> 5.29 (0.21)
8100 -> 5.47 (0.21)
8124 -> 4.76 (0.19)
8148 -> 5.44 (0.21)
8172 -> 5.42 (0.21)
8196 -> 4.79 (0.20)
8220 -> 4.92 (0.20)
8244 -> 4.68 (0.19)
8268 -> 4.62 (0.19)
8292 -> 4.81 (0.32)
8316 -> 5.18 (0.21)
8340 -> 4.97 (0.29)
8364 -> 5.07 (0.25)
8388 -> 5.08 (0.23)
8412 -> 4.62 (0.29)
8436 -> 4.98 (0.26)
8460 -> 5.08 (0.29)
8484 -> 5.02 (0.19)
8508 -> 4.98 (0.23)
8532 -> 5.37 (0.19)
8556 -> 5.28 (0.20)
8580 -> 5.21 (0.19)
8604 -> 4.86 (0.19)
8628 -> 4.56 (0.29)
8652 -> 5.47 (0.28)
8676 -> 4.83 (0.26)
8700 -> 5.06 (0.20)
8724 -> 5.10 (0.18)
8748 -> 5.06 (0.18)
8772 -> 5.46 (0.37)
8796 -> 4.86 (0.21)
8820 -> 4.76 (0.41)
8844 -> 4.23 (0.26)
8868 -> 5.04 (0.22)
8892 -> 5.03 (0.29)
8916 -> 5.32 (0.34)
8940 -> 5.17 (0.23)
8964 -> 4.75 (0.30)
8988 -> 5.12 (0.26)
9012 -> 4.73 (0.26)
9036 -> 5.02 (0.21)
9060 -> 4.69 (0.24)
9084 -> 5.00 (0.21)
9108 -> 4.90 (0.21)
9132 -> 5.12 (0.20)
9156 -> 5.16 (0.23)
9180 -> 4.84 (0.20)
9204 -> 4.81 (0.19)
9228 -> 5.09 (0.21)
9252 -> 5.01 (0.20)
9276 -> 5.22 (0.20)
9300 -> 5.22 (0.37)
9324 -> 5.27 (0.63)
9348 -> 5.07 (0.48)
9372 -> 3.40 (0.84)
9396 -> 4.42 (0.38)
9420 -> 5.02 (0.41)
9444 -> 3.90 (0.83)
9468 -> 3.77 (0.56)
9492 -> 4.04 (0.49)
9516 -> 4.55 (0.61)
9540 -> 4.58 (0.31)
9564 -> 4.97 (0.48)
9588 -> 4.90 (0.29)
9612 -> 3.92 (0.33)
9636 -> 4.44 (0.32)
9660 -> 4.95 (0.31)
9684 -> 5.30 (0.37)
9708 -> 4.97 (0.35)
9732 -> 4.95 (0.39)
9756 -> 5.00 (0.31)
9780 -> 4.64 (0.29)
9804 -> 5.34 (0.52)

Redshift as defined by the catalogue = 0.33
